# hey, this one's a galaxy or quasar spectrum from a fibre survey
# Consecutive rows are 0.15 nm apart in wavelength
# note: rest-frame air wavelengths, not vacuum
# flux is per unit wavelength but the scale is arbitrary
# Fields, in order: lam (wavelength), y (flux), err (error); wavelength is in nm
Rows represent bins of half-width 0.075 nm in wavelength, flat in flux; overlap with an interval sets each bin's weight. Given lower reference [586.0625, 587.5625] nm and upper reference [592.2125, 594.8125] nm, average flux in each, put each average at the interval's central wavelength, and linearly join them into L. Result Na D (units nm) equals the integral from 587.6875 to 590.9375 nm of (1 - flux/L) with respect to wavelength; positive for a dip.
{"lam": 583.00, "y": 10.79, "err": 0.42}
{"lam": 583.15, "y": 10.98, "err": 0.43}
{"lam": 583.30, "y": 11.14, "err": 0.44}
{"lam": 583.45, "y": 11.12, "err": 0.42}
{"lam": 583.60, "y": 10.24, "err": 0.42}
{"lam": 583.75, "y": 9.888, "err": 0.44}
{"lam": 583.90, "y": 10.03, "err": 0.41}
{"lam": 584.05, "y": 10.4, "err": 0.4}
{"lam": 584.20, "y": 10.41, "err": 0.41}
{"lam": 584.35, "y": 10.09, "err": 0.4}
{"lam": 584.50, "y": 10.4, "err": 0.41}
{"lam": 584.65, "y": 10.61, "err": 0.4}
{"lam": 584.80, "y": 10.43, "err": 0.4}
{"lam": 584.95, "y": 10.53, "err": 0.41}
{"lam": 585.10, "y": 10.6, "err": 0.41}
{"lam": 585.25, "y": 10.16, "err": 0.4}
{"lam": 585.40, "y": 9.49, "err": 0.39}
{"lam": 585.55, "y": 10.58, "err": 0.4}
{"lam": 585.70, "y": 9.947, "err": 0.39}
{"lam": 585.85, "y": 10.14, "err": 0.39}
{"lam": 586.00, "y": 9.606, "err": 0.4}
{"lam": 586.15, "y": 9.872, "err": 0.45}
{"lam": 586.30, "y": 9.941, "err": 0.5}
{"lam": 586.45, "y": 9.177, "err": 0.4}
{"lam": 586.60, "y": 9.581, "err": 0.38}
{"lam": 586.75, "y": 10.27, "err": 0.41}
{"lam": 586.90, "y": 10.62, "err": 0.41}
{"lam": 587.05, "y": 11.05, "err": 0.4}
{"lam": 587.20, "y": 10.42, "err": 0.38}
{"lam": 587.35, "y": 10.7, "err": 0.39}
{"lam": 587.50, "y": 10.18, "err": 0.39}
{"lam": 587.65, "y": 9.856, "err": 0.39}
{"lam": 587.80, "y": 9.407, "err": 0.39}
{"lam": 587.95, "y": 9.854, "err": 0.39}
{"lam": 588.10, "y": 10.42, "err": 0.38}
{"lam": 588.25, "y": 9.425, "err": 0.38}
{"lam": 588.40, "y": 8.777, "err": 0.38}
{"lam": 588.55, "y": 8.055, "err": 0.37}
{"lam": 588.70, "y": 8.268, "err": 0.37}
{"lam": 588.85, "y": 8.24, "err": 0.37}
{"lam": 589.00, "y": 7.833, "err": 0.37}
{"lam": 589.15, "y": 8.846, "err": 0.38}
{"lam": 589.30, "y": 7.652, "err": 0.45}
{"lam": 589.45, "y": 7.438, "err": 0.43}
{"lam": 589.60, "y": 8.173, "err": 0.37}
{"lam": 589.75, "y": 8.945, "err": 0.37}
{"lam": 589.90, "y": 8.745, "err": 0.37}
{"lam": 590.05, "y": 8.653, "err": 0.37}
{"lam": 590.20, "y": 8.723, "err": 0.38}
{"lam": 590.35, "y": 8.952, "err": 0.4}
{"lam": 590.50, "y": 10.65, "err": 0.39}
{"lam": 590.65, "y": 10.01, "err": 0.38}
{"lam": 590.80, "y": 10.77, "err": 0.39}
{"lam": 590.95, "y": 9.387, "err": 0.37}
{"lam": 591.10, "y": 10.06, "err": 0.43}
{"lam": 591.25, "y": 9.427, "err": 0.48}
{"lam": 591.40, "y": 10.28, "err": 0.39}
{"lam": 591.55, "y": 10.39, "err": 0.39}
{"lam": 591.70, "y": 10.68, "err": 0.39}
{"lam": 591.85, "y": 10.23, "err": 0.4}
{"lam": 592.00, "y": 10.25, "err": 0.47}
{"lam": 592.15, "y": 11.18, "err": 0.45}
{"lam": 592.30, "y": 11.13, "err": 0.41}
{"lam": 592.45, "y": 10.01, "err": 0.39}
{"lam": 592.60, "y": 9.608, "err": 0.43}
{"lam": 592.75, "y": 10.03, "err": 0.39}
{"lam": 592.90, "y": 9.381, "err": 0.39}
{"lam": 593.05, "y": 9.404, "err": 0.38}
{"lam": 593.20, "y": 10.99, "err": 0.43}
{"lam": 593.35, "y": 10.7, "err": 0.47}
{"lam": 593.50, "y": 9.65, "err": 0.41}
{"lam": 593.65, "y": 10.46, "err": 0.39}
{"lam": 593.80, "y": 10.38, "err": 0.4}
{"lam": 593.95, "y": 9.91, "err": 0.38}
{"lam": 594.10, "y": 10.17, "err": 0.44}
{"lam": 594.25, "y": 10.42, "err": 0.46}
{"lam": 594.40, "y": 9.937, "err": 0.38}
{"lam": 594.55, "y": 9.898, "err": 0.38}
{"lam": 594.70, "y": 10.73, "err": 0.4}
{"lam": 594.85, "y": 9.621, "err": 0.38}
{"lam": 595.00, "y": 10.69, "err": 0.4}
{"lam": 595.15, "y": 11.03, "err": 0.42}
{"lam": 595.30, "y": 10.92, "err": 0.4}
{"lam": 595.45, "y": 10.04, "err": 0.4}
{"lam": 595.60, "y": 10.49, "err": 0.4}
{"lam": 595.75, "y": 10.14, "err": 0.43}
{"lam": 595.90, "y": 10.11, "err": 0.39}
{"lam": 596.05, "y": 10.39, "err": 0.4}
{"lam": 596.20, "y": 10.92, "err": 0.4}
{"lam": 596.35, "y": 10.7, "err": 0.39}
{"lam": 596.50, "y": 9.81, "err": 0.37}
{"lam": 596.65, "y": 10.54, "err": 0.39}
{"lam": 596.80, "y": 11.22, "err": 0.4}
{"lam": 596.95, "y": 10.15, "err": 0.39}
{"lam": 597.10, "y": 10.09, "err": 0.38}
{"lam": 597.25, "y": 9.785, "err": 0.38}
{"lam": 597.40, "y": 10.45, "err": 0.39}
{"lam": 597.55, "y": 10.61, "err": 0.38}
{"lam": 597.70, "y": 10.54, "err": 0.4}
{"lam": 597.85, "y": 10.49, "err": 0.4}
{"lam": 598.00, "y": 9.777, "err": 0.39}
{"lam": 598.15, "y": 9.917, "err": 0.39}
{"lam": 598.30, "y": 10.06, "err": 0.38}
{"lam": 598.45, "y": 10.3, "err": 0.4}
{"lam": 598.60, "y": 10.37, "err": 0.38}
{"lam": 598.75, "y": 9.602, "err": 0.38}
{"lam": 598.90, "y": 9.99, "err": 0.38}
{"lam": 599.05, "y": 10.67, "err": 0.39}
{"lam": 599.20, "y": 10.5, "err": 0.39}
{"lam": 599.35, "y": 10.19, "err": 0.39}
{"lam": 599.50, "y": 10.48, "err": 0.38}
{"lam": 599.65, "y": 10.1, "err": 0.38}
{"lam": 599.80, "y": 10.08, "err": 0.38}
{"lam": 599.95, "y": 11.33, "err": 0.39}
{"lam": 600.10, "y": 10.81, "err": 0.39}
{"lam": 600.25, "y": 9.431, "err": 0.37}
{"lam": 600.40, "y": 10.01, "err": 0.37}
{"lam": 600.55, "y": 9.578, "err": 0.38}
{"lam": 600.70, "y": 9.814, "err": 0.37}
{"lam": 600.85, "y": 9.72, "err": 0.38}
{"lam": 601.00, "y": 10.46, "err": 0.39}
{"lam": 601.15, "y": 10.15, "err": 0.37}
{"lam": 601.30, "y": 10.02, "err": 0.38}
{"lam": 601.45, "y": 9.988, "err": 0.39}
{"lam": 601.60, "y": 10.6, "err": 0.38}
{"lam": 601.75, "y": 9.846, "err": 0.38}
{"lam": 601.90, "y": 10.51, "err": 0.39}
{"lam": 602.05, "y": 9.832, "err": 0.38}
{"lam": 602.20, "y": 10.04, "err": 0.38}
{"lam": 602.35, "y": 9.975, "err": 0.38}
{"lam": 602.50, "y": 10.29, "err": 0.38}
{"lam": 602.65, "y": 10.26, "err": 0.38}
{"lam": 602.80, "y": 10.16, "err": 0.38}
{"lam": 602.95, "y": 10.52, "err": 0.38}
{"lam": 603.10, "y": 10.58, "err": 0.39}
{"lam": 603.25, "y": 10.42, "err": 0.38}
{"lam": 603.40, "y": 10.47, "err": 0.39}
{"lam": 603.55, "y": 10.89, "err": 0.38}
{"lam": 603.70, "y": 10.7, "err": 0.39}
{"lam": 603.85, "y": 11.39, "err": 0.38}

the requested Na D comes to 0.39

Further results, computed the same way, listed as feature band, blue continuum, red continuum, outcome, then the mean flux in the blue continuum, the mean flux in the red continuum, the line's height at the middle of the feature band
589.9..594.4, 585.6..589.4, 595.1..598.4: -0.04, 9.52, 10.4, 9.94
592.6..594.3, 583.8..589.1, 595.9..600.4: 0.00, 9.86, 10.3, 10.1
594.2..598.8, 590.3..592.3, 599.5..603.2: -0.05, 10.2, 10.2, 10.2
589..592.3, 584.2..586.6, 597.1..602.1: 0.21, 10.1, 10.2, 10.1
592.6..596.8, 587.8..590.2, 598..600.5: -0.33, 8.65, 10.2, 9.52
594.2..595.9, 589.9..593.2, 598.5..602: -0.05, 9.96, 10.2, 10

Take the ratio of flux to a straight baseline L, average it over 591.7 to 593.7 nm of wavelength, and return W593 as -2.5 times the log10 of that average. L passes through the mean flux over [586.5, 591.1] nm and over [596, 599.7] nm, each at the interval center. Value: -0.05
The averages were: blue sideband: 9.34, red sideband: 10.3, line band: 10.2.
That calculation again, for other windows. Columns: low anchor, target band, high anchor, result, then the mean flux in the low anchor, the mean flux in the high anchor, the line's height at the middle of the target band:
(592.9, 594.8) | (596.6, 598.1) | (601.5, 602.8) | -0.02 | 10.2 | 10.2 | 10.2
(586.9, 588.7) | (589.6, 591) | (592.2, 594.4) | 0.07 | 9.8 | 10.2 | 9.96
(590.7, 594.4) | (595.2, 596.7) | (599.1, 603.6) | -0.02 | 10.2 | 10.2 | 10.2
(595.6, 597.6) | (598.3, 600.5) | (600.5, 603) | 0.00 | 10.4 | 10.1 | 10.2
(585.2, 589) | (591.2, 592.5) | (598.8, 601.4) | -0.06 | 9.72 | 10.2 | 9.89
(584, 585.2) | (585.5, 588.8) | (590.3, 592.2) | 0.06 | 10.4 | 10.2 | 10.3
